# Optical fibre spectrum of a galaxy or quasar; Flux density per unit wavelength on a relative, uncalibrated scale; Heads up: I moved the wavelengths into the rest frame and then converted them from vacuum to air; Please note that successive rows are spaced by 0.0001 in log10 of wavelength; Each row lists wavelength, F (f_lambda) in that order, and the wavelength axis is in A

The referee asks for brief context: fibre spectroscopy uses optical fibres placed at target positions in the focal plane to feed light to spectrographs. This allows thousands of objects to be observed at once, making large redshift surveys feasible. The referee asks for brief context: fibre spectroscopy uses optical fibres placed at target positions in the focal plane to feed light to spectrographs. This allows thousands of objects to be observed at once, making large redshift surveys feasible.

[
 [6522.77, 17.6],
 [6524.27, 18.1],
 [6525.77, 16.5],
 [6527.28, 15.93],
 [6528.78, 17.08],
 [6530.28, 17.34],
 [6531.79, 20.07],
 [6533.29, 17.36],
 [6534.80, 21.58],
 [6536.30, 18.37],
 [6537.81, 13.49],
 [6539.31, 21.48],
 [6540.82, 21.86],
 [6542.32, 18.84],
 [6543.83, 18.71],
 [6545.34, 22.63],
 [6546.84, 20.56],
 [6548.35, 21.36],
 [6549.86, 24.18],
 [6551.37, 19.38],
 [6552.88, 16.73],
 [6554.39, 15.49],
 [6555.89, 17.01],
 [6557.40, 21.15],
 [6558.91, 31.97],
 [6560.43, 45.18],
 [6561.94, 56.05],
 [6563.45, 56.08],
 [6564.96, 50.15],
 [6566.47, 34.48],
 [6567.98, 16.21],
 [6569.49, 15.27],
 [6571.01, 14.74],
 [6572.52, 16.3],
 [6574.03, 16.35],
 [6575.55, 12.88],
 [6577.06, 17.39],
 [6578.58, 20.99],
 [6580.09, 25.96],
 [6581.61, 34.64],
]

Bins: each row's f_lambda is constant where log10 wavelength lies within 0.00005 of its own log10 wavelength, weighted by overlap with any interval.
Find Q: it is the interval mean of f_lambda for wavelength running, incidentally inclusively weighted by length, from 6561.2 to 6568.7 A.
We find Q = 42.7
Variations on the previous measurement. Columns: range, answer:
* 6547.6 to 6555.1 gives 19.4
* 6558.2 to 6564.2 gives 47.4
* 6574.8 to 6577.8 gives 15.1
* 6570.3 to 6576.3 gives 15.1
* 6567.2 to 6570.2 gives 15.9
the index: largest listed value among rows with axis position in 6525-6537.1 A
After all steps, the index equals 21.58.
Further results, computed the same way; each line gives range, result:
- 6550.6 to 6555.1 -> 19.38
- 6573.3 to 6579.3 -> 20.99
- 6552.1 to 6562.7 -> 56.05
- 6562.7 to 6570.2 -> 56.08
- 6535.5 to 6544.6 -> 21.86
